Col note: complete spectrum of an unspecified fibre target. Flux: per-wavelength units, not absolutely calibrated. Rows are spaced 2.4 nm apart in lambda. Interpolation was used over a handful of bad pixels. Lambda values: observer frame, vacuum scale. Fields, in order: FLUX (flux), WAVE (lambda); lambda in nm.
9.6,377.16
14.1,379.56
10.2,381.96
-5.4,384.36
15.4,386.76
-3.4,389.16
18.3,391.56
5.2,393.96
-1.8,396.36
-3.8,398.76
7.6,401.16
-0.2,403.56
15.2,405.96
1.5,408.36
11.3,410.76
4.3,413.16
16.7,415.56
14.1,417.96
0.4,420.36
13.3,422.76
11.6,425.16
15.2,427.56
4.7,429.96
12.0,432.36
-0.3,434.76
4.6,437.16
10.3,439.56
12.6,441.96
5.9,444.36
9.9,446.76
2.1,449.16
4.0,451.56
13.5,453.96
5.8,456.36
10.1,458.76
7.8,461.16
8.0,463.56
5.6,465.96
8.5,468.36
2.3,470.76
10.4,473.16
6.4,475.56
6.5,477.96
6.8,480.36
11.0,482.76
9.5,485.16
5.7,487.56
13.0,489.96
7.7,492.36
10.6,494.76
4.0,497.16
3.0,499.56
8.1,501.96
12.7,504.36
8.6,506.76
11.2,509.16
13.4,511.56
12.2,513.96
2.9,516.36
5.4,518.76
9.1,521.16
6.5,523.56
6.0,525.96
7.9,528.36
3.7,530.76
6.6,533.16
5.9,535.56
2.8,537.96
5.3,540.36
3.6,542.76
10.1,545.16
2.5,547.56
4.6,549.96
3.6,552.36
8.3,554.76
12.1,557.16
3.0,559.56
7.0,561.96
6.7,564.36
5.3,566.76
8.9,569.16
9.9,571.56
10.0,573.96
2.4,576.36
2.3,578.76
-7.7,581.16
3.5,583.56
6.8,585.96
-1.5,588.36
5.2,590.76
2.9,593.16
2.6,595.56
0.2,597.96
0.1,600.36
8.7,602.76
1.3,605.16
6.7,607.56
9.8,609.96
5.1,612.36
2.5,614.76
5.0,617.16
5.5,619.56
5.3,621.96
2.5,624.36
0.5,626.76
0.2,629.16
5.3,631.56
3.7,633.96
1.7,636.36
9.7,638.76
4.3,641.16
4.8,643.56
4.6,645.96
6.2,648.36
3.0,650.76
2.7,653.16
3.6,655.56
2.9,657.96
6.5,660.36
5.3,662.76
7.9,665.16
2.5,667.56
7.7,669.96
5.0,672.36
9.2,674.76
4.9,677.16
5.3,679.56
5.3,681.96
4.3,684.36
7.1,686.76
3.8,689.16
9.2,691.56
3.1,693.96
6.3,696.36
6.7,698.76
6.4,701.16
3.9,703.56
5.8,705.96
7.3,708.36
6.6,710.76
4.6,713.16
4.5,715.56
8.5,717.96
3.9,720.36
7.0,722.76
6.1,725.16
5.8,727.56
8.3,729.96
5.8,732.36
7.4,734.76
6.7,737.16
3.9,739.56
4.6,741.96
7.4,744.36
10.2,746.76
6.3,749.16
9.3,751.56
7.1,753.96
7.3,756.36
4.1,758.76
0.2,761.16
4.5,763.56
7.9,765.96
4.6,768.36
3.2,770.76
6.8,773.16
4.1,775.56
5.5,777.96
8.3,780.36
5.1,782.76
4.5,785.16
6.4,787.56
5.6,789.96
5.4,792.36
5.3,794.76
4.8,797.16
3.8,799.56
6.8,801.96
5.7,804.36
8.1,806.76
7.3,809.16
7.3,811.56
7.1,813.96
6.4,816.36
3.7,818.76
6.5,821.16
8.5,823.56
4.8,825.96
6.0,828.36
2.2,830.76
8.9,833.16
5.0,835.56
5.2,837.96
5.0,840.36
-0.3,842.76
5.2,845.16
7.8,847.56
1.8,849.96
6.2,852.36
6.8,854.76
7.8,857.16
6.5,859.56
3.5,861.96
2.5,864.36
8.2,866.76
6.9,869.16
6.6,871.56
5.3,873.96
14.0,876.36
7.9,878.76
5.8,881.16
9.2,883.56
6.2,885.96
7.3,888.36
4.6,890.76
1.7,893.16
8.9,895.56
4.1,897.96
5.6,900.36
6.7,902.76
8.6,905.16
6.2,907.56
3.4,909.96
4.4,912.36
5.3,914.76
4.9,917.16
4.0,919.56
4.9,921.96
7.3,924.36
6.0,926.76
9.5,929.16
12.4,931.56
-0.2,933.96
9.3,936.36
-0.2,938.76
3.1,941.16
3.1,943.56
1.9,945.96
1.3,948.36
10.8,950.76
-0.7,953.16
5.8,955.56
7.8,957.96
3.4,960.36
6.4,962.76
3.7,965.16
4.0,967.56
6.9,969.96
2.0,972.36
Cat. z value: 0.71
